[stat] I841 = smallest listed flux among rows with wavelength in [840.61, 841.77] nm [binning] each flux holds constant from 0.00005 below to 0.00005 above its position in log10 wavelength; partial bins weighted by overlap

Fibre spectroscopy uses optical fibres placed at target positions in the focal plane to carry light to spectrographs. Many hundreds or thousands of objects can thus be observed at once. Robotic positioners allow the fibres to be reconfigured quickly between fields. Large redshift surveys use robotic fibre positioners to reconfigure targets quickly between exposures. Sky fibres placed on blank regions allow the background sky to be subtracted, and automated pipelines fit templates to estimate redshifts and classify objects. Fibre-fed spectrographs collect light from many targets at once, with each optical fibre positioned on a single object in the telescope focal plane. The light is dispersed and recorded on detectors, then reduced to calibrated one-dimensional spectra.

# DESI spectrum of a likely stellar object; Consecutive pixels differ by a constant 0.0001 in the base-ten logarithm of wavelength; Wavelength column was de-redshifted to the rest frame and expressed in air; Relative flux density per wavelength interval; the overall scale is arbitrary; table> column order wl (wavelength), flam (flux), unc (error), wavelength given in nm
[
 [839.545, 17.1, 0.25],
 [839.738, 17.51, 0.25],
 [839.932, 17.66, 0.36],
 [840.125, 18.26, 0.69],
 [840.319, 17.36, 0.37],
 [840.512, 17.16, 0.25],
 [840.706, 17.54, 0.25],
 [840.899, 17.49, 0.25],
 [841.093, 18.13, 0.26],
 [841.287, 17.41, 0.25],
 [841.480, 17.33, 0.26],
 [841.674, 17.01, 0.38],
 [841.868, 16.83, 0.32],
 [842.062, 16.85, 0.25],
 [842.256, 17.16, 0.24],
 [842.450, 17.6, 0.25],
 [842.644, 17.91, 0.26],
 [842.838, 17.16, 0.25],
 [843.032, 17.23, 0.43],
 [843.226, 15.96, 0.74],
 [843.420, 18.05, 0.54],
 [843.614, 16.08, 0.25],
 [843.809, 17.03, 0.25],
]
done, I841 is 17.01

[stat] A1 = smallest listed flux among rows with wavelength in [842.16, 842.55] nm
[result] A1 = 17.16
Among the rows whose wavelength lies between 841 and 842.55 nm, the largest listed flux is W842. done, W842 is 18.13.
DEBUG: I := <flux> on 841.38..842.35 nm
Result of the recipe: 17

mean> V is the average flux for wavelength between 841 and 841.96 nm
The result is 17.3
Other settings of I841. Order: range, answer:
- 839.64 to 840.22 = 17.51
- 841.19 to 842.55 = 16.83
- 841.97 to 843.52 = 15.96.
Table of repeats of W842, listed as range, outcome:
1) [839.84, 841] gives 18.26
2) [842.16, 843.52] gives 18.05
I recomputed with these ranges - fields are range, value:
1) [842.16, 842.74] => 17.6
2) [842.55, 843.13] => 17.4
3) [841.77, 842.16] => 16.8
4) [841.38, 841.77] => 17.2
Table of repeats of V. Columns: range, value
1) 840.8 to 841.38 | 17.7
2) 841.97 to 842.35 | 17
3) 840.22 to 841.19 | 17.5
